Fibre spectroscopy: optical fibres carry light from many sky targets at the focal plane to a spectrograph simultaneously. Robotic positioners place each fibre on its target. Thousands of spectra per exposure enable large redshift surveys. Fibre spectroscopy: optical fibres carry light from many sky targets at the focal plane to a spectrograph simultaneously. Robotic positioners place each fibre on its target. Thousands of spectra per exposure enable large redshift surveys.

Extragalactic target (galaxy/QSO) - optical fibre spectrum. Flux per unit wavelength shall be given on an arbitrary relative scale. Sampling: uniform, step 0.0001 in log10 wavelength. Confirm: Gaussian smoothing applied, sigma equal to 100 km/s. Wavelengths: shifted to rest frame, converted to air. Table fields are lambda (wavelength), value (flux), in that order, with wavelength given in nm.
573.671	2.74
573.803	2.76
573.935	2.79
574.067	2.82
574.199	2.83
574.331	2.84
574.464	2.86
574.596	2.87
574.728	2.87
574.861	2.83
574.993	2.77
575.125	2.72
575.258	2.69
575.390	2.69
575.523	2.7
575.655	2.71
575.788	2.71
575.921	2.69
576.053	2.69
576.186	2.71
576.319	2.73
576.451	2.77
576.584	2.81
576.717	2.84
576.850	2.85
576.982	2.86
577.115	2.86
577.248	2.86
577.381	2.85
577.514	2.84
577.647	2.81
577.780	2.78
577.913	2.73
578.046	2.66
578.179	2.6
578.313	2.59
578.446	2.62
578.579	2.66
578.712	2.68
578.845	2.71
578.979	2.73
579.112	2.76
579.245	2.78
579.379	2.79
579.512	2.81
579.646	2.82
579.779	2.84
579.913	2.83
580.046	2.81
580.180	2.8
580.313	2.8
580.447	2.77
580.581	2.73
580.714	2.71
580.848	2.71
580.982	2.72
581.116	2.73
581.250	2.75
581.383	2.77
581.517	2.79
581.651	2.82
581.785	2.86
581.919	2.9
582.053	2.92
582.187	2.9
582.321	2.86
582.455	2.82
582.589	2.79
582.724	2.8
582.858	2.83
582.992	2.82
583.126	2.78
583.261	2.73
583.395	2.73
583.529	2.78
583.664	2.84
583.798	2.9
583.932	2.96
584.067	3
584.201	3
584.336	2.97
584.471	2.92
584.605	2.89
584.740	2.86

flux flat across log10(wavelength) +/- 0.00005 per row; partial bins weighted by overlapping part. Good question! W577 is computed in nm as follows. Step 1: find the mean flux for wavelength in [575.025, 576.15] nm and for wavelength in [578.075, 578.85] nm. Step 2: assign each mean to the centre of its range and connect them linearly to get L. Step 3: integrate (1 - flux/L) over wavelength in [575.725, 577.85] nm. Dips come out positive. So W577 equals -0.092 nm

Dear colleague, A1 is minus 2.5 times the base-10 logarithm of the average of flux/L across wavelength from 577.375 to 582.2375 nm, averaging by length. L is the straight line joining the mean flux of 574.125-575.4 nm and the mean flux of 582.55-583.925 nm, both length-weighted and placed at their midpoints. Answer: 0.02 mag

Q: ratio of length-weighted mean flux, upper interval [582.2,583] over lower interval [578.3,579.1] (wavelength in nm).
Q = 1.05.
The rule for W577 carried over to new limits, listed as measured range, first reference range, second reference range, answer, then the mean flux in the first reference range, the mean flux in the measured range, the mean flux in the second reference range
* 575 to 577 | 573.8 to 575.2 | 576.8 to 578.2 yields 0.05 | 2.82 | 2.74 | 2.8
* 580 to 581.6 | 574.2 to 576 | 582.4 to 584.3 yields 0.04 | 2.77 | 2.76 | 2.84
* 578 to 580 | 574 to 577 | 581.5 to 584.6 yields 0.06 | 2.78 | 2.73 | 2.86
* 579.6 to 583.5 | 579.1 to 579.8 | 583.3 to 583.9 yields 0.02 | 2.8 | 2.8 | 2.82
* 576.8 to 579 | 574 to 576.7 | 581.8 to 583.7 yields 0.03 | 2.77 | 2.75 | 2.82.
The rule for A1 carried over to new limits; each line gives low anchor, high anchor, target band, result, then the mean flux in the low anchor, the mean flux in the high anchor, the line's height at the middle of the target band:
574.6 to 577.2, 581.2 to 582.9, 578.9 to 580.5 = 0.01 mag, 2.77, 2.83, 2.81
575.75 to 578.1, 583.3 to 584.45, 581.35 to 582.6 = 0.01 mag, 2.78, 2.89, 2.86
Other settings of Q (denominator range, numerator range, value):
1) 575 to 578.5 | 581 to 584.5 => 1.04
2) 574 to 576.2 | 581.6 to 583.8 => 1.02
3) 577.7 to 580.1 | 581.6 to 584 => 1.04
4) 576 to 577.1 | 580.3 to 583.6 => 1.00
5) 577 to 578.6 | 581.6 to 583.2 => 1.04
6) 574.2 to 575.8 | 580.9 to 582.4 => 1.02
